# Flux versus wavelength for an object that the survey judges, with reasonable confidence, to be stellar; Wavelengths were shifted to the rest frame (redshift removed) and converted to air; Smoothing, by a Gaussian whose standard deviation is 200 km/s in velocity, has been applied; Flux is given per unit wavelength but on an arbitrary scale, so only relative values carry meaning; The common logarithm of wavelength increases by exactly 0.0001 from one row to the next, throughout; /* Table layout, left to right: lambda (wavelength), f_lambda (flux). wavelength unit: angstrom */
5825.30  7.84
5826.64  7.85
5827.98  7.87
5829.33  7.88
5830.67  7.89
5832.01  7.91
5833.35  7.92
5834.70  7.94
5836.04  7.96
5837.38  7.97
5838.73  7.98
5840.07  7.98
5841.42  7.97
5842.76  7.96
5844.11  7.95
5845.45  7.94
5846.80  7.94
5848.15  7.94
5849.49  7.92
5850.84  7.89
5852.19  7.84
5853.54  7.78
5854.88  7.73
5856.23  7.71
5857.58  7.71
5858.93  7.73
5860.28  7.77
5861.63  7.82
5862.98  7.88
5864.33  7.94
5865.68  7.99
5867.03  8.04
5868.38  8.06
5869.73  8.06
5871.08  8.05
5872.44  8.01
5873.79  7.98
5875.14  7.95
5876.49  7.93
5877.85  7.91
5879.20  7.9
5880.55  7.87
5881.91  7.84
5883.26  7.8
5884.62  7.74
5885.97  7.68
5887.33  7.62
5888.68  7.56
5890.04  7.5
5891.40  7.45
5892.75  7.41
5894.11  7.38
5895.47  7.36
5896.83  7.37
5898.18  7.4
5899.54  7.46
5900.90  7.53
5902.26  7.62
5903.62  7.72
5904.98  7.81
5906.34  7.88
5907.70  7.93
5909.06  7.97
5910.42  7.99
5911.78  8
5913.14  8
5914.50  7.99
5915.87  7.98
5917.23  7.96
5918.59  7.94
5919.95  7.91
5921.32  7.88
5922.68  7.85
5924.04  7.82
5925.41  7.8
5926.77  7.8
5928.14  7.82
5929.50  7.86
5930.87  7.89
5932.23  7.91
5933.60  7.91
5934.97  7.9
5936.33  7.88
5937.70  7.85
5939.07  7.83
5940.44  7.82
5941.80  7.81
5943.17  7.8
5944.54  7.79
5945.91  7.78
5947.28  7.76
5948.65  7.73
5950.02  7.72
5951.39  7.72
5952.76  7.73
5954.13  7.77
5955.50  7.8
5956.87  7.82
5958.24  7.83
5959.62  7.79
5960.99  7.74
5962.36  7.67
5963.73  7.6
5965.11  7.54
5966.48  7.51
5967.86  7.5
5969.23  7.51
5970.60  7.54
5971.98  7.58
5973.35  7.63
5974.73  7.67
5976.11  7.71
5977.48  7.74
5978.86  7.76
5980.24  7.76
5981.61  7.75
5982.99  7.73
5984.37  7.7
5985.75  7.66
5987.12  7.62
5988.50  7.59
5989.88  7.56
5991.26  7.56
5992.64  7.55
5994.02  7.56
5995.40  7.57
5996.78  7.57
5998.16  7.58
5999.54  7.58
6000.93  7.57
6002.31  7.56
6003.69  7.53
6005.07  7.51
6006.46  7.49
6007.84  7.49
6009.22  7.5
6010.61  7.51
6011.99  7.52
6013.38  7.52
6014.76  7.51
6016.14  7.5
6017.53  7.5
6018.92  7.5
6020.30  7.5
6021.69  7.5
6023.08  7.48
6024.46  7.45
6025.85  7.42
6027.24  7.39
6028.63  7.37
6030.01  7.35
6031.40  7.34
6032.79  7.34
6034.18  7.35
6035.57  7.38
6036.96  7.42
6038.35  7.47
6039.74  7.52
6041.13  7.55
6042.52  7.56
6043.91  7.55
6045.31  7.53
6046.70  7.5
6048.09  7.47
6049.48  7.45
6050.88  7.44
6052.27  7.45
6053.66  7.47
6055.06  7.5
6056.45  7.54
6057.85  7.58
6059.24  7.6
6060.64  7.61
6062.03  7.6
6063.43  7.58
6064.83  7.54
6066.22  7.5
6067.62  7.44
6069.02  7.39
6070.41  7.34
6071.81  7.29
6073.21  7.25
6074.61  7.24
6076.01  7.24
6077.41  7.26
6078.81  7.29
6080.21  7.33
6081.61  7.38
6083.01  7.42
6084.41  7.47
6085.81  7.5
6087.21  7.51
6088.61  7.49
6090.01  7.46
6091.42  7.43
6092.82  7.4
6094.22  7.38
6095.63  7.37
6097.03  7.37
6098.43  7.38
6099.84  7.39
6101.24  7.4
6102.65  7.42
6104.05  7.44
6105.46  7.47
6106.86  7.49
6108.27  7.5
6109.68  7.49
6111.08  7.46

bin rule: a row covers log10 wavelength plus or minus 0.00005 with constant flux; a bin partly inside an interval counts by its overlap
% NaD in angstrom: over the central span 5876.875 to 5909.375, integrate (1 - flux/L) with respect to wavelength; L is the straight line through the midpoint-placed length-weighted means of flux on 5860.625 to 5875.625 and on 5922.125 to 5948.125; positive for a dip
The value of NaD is 1.1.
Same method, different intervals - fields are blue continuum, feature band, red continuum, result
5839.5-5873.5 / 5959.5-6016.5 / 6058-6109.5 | 0.2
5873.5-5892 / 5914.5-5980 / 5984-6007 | -1.0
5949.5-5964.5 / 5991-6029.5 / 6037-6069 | 0.5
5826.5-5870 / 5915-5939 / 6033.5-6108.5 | -0.4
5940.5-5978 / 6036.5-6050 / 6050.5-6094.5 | 0.0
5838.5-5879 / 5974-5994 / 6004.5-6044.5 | -0.2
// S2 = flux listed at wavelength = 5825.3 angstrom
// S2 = 7.84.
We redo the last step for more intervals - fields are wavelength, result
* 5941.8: 7.81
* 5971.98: 7.58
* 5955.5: 7.8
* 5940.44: 7.82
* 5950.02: 7.72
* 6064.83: 7.54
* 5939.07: 7.83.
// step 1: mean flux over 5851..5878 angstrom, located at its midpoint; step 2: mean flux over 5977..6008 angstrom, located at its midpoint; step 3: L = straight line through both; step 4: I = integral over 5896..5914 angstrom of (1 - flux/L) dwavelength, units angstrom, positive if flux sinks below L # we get 0.1 angstrom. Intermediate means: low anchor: 7.89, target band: 7.75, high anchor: 7.61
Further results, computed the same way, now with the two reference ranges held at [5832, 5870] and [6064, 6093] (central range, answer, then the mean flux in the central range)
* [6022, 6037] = 0.22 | 7.39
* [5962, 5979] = 0.06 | 7.61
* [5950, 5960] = -0.14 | 7.77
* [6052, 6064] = -0.19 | 7.55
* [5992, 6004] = 0.01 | 7.56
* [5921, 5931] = -0.13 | 7.84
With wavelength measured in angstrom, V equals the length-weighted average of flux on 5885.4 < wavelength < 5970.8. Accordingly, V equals 7.74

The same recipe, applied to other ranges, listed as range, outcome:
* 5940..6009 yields 7.66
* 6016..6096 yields 7.44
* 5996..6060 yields 7.49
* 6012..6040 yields 7.44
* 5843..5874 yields 7.9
